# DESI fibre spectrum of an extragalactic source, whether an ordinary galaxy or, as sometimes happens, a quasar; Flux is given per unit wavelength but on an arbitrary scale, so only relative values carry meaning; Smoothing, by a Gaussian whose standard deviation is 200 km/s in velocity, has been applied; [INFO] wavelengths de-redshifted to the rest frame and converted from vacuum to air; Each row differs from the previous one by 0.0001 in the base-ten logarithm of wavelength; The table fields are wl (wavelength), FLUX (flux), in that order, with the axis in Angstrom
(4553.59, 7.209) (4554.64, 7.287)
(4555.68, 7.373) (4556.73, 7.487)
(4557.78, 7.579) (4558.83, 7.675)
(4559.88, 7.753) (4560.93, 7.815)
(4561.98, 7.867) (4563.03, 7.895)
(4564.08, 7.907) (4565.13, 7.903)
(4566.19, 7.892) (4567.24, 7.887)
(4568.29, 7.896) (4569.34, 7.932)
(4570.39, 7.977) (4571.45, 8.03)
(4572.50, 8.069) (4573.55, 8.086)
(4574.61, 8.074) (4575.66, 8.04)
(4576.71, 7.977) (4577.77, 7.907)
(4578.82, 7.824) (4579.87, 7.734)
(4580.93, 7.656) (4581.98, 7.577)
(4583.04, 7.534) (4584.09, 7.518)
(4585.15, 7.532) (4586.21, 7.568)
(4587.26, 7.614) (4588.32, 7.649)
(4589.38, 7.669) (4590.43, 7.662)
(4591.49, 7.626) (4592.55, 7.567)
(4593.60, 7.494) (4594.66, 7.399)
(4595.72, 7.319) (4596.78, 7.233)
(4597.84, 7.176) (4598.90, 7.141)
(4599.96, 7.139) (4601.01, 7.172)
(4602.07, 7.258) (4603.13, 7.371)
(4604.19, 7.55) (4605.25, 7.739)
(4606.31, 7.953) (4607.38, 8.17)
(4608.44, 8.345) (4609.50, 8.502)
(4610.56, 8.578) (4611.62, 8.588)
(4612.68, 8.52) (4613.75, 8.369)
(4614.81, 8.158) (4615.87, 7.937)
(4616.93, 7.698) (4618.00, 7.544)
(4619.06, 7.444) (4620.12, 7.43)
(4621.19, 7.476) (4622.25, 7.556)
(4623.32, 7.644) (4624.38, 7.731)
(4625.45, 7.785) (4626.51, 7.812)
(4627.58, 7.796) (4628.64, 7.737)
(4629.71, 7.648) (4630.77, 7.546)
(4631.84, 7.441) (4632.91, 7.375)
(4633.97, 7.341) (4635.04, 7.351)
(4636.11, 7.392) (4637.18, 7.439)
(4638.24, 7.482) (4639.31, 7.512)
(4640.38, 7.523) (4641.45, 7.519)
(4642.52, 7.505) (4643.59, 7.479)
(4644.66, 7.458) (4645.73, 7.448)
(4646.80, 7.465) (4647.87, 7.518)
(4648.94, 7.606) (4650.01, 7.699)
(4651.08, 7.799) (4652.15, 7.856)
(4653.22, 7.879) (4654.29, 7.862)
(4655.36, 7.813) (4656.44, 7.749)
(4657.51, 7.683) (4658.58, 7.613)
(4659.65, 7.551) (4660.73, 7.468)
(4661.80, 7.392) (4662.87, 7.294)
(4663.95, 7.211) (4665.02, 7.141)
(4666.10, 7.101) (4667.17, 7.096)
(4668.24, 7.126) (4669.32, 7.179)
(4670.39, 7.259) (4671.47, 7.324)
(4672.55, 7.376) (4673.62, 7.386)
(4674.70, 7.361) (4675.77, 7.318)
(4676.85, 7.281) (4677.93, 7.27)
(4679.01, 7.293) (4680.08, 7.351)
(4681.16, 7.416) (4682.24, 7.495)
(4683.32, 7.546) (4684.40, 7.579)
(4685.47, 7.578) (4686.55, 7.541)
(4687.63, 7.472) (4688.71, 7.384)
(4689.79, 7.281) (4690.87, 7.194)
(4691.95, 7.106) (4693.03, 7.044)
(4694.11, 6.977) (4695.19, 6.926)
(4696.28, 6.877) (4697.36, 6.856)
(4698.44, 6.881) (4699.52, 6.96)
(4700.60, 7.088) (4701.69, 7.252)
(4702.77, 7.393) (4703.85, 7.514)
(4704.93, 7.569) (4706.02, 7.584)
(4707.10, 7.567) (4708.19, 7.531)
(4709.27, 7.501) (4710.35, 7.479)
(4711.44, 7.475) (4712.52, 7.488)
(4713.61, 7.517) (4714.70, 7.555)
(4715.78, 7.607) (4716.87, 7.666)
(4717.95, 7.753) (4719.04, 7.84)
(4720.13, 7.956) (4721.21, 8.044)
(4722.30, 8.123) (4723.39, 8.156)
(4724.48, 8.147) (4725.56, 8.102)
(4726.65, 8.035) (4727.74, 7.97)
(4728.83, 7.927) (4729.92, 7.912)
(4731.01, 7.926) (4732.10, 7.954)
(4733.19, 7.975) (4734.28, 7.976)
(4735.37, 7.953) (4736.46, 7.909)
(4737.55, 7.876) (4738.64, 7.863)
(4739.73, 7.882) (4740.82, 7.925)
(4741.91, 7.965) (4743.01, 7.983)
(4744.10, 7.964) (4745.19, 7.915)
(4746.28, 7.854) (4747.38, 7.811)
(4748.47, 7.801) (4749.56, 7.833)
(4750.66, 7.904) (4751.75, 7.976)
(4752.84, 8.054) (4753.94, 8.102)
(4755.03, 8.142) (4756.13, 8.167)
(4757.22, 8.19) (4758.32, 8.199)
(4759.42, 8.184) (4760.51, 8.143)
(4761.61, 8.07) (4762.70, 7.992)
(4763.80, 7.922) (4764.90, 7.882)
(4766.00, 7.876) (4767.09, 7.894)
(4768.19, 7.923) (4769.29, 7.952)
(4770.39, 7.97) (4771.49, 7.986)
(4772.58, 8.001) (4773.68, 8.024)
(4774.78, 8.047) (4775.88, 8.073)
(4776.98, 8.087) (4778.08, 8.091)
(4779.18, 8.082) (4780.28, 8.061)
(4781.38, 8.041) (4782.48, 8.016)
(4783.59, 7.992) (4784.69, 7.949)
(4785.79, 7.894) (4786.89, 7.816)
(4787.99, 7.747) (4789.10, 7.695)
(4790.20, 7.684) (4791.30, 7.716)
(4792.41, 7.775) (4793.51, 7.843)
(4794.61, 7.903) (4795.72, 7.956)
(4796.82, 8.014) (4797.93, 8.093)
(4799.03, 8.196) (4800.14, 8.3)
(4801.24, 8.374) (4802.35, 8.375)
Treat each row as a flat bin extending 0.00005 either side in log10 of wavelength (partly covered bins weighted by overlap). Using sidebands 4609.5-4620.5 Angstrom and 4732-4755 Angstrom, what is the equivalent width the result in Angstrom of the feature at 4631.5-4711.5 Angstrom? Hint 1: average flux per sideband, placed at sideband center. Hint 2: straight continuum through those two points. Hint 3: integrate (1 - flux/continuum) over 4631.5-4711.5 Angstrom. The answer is 6.1 Angstrom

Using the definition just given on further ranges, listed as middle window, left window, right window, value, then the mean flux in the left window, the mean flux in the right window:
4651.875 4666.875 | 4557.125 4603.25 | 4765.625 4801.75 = 0.5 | 7.67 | 7.97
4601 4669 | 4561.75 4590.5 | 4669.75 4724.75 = -0.1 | 7.82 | 7.43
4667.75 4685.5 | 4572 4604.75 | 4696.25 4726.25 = 0.5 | 7.59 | 7.57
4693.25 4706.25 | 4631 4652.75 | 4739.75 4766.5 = 1.0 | 7.51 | 7.99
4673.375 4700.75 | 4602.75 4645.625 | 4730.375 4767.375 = 2.1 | 7.73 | 7.97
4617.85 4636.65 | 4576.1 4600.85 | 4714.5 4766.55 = 0.2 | 7.54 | 7.96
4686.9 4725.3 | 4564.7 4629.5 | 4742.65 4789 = 2.2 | 7.76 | 7.99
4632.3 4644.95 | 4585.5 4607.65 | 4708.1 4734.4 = 0.3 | 7.49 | 7.83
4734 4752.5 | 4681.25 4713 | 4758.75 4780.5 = -0.3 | 7.32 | 8.01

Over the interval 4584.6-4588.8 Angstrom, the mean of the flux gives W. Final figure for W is 7.58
